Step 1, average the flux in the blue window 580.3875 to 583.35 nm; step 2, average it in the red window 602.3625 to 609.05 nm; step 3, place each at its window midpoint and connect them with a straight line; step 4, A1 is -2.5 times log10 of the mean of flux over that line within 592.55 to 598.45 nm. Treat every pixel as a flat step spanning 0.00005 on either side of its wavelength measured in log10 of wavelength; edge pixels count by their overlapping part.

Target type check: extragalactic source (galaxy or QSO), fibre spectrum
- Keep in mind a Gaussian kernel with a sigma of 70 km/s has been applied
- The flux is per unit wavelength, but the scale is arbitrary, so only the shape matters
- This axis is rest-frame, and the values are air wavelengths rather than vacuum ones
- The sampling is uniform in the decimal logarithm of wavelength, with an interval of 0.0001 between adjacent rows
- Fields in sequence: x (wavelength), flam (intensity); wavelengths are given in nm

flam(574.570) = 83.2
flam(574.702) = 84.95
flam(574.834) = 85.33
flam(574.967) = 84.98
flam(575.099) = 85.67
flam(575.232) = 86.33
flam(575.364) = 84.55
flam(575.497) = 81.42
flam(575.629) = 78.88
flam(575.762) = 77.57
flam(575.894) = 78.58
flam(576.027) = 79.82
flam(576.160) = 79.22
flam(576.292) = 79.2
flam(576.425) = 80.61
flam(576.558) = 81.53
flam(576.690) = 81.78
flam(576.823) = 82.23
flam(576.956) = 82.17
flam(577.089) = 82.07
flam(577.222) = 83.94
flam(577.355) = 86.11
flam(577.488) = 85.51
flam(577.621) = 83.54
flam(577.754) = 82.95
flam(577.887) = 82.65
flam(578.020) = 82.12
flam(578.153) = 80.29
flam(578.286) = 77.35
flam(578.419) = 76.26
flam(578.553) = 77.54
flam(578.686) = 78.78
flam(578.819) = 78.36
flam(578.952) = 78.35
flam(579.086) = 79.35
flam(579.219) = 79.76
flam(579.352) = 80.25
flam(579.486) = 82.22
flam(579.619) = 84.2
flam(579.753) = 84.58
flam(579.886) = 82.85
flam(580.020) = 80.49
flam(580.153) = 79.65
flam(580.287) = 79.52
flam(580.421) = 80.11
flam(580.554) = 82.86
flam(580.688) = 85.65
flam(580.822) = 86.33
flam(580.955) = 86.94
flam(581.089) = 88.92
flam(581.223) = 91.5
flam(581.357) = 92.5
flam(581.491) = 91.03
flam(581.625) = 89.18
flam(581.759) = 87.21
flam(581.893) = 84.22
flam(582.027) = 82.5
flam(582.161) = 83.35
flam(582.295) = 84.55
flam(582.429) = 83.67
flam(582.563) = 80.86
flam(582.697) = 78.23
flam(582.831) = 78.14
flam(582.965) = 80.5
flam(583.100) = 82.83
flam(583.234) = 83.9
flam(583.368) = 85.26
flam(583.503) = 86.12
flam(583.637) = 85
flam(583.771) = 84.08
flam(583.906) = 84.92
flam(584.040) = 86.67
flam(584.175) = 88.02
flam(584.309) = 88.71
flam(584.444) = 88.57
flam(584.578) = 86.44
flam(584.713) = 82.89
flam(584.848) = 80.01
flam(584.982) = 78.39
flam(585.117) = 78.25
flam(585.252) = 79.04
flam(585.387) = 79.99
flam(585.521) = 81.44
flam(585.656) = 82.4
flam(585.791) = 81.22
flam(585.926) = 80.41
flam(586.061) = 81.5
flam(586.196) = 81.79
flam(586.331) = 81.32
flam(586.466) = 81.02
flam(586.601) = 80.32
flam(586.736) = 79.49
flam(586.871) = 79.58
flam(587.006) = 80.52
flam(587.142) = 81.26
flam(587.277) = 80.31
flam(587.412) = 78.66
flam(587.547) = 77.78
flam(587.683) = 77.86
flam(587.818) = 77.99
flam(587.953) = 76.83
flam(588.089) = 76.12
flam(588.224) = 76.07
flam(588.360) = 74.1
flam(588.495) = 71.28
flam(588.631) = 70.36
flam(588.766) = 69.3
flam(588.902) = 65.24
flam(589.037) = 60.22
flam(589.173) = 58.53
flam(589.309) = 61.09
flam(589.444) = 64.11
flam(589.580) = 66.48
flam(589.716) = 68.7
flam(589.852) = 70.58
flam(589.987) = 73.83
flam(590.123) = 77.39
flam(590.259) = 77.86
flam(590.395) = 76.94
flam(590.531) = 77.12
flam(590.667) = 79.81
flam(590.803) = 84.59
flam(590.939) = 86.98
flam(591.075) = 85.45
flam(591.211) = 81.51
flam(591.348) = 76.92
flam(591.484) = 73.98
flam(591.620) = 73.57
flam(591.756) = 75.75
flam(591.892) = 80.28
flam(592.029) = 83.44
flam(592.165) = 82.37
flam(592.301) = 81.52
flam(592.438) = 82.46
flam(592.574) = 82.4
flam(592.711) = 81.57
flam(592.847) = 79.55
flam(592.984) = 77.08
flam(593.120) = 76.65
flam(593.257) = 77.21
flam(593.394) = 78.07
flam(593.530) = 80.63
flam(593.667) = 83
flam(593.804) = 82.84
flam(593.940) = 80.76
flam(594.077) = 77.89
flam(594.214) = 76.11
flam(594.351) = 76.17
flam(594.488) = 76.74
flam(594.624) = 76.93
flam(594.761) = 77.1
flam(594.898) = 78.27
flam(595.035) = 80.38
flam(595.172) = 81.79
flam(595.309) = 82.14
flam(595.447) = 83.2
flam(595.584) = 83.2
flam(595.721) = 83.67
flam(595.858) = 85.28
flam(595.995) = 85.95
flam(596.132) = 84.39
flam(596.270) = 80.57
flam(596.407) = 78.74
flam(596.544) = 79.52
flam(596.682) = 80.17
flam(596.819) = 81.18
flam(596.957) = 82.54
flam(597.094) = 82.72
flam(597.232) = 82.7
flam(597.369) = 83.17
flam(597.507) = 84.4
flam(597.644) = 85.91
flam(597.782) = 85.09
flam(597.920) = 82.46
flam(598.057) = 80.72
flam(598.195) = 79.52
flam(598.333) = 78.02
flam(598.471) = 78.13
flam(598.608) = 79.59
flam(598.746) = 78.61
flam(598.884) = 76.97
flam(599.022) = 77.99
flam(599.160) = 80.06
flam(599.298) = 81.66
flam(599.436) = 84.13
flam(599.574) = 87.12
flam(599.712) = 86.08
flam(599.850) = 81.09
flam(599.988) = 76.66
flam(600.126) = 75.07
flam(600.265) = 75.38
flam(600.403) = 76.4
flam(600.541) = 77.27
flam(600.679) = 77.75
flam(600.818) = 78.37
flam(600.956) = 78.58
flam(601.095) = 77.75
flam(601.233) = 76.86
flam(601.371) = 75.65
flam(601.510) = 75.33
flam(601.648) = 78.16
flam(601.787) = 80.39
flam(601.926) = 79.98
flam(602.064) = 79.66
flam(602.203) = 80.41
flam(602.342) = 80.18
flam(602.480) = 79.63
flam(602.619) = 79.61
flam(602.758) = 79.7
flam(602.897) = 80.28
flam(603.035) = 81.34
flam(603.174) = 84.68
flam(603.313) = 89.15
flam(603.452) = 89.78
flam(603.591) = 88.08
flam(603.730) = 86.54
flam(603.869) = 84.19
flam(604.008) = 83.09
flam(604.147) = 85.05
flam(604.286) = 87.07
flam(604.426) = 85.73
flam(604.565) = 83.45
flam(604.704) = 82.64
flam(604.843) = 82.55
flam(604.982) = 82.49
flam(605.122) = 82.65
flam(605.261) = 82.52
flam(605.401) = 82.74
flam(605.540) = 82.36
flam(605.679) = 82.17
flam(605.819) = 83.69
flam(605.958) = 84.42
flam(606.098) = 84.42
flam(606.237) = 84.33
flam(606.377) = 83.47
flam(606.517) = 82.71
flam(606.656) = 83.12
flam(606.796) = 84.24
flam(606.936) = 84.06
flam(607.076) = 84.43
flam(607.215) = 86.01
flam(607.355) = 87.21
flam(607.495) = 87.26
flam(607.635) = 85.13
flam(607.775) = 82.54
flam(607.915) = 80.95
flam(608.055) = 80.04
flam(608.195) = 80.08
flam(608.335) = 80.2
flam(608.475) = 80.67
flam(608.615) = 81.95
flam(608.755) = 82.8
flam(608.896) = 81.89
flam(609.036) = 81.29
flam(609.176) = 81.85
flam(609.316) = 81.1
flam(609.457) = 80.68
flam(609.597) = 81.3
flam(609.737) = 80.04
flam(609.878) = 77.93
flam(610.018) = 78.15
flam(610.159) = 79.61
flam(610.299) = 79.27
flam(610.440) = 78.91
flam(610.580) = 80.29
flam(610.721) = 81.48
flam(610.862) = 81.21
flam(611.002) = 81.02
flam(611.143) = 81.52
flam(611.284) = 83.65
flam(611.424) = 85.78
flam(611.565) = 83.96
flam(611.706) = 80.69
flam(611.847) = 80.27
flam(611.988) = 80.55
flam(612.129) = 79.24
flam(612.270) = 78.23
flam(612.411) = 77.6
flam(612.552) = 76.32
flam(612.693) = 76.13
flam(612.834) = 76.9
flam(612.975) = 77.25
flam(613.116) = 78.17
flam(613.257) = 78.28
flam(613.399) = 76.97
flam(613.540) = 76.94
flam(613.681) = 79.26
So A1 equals 0.04 mag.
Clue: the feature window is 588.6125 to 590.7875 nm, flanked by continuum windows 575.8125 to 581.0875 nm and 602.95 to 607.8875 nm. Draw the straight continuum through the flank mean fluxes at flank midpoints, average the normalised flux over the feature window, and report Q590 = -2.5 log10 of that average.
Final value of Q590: 0.18 mag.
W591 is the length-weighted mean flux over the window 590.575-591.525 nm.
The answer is 81.4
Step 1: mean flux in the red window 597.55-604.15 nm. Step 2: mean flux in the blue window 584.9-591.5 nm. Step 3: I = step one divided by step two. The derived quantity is 1.1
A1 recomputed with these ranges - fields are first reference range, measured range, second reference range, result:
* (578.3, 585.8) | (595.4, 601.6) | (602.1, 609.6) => 0.03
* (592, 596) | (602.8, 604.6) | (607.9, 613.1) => -0.06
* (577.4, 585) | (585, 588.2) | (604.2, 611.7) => 0.05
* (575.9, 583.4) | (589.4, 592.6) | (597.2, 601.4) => 0.05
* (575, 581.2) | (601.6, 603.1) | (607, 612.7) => 0.02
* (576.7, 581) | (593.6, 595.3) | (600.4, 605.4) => 0.03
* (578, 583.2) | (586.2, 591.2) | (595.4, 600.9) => 0.09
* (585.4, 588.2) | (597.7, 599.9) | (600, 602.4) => -0.04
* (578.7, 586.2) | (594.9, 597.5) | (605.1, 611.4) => 0.01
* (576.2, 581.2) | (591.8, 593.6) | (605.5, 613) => 0.02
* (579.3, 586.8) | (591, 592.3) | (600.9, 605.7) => 0.05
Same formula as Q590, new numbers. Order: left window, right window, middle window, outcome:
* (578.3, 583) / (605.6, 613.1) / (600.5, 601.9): 0.06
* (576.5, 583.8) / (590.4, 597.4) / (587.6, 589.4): 0.16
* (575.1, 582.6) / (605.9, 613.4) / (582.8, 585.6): -0.01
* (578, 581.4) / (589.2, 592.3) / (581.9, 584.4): -0.05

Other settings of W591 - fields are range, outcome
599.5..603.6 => 80.1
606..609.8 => 82.7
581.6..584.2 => 83.8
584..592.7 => 77.9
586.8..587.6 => 79.7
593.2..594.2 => 79.9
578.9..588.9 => 81.7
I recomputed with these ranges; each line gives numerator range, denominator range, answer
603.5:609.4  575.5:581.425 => 1.02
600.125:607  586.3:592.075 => 1.08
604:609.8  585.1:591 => 1.09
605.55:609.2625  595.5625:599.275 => 1.02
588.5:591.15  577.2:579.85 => 0.89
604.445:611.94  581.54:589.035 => 1.02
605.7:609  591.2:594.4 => 1.05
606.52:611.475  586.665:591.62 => 1.09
